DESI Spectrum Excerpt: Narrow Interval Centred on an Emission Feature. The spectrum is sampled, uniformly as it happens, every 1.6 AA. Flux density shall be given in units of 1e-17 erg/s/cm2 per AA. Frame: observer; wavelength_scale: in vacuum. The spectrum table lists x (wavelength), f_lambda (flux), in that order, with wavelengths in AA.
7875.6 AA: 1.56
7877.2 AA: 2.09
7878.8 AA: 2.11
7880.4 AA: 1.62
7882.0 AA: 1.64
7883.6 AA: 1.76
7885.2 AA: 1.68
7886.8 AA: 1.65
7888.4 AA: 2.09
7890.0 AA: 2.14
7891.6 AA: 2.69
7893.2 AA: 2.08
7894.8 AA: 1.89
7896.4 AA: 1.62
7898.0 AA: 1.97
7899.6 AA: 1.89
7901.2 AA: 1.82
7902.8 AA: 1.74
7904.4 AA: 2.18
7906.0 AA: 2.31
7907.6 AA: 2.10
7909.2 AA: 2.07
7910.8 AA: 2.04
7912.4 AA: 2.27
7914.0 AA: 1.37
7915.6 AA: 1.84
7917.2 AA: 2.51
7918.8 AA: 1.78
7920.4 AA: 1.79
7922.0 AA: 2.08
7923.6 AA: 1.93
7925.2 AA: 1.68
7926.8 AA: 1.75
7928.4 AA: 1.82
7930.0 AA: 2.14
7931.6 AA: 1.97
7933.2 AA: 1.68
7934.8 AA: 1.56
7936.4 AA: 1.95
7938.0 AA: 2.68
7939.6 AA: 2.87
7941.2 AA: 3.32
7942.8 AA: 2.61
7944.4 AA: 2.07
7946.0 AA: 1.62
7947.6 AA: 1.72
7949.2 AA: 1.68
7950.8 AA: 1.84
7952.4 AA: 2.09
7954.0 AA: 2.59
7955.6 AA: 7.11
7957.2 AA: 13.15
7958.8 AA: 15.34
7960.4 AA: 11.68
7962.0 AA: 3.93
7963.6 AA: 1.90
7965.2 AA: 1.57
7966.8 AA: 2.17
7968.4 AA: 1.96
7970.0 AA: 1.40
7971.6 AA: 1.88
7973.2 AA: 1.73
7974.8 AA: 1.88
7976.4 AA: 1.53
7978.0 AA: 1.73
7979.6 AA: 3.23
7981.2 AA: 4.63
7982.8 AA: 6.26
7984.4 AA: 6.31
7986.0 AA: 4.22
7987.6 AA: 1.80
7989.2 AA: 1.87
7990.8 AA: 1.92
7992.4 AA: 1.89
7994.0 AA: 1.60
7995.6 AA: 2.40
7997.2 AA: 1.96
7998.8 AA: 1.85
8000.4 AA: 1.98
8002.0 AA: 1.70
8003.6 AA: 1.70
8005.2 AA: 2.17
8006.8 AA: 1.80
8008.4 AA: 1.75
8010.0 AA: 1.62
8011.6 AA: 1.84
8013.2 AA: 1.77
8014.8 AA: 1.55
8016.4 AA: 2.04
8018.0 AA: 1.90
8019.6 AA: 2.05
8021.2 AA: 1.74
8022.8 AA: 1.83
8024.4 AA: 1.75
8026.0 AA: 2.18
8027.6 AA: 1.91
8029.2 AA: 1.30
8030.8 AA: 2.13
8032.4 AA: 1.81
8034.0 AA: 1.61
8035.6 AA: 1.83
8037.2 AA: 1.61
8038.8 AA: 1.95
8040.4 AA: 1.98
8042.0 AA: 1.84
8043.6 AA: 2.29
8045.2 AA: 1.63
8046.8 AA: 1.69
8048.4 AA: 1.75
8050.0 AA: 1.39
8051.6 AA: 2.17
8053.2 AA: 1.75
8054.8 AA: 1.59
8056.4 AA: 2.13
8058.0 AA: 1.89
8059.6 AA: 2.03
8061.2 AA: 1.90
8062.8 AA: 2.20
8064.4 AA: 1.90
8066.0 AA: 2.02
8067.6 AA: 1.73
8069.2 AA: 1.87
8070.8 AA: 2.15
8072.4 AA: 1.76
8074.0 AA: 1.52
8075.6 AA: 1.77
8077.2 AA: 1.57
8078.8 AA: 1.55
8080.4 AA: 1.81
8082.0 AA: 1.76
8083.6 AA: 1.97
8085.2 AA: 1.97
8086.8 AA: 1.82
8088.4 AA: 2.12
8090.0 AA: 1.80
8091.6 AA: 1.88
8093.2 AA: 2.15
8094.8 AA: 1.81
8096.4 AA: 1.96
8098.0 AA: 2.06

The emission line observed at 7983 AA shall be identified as [N II]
